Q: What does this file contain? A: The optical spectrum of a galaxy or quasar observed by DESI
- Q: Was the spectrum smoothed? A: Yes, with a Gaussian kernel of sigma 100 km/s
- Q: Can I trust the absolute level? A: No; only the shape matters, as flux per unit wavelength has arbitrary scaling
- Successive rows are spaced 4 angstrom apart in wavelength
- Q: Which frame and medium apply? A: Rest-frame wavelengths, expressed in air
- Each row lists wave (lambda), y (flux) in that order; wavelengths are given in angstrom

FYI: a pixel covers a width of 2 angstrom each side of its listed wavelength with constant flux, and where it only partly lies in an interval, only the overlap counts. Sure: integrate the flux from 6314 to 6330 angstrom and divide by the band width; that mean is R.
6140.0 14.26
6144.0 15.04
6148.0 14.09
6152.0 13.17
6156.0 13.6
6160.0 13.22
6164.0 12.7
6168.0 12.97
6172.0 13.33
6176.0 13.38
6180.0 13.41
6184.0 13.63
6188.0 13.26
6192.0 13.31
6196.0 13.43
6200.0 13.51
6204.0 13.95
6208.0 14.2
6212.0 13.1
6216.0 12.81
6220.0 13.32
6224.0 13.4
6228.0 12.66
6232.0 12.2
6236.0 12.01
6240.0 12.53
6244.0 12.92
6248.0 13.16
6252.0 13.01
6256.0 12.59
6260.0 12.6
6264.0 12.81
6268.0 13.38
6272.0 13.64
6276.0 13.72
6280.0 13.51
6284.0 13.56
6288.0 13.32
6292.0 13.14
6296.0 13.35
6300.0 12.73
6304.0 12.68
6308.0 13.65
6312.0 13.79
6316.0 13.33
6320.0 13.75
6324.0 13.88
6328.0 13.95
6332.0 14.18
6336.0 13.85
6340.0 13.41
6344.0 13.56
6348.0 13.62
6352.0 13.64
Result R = 13.7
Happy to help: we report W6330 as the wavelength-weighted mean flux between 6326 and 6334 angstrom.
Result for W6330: 14.1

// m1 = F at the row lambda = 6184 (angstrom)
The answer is 13.63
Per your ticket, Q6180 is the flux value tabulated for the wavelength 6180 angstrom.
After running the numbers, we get 13.41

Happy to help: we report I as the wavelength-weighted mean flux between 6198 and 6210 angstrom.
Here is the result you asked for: 13.9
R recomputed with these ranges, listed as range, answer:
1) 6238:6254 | 12.9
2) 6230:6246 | 12.4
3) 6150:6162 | 13.3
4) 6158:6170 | 13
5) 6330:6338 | 14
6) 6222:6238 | 12.6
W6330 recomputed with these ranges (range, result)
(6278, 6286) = 13.5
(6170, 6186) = 13.4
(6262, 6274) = 13.3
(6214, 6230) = 13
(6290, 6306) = 13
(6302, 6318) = 13.4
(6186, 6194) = 13.3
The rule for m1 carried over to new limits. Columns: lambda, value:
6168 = 12.97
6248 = 13.16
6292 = 13.14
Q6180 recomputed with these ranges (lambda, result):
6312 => 13.79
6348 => 13.62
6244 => 12.92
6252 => 13.01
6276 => 13.72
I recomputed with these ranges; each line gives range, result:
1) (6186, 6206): 13.5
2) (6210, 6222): 13.1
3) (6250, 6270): 12.9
